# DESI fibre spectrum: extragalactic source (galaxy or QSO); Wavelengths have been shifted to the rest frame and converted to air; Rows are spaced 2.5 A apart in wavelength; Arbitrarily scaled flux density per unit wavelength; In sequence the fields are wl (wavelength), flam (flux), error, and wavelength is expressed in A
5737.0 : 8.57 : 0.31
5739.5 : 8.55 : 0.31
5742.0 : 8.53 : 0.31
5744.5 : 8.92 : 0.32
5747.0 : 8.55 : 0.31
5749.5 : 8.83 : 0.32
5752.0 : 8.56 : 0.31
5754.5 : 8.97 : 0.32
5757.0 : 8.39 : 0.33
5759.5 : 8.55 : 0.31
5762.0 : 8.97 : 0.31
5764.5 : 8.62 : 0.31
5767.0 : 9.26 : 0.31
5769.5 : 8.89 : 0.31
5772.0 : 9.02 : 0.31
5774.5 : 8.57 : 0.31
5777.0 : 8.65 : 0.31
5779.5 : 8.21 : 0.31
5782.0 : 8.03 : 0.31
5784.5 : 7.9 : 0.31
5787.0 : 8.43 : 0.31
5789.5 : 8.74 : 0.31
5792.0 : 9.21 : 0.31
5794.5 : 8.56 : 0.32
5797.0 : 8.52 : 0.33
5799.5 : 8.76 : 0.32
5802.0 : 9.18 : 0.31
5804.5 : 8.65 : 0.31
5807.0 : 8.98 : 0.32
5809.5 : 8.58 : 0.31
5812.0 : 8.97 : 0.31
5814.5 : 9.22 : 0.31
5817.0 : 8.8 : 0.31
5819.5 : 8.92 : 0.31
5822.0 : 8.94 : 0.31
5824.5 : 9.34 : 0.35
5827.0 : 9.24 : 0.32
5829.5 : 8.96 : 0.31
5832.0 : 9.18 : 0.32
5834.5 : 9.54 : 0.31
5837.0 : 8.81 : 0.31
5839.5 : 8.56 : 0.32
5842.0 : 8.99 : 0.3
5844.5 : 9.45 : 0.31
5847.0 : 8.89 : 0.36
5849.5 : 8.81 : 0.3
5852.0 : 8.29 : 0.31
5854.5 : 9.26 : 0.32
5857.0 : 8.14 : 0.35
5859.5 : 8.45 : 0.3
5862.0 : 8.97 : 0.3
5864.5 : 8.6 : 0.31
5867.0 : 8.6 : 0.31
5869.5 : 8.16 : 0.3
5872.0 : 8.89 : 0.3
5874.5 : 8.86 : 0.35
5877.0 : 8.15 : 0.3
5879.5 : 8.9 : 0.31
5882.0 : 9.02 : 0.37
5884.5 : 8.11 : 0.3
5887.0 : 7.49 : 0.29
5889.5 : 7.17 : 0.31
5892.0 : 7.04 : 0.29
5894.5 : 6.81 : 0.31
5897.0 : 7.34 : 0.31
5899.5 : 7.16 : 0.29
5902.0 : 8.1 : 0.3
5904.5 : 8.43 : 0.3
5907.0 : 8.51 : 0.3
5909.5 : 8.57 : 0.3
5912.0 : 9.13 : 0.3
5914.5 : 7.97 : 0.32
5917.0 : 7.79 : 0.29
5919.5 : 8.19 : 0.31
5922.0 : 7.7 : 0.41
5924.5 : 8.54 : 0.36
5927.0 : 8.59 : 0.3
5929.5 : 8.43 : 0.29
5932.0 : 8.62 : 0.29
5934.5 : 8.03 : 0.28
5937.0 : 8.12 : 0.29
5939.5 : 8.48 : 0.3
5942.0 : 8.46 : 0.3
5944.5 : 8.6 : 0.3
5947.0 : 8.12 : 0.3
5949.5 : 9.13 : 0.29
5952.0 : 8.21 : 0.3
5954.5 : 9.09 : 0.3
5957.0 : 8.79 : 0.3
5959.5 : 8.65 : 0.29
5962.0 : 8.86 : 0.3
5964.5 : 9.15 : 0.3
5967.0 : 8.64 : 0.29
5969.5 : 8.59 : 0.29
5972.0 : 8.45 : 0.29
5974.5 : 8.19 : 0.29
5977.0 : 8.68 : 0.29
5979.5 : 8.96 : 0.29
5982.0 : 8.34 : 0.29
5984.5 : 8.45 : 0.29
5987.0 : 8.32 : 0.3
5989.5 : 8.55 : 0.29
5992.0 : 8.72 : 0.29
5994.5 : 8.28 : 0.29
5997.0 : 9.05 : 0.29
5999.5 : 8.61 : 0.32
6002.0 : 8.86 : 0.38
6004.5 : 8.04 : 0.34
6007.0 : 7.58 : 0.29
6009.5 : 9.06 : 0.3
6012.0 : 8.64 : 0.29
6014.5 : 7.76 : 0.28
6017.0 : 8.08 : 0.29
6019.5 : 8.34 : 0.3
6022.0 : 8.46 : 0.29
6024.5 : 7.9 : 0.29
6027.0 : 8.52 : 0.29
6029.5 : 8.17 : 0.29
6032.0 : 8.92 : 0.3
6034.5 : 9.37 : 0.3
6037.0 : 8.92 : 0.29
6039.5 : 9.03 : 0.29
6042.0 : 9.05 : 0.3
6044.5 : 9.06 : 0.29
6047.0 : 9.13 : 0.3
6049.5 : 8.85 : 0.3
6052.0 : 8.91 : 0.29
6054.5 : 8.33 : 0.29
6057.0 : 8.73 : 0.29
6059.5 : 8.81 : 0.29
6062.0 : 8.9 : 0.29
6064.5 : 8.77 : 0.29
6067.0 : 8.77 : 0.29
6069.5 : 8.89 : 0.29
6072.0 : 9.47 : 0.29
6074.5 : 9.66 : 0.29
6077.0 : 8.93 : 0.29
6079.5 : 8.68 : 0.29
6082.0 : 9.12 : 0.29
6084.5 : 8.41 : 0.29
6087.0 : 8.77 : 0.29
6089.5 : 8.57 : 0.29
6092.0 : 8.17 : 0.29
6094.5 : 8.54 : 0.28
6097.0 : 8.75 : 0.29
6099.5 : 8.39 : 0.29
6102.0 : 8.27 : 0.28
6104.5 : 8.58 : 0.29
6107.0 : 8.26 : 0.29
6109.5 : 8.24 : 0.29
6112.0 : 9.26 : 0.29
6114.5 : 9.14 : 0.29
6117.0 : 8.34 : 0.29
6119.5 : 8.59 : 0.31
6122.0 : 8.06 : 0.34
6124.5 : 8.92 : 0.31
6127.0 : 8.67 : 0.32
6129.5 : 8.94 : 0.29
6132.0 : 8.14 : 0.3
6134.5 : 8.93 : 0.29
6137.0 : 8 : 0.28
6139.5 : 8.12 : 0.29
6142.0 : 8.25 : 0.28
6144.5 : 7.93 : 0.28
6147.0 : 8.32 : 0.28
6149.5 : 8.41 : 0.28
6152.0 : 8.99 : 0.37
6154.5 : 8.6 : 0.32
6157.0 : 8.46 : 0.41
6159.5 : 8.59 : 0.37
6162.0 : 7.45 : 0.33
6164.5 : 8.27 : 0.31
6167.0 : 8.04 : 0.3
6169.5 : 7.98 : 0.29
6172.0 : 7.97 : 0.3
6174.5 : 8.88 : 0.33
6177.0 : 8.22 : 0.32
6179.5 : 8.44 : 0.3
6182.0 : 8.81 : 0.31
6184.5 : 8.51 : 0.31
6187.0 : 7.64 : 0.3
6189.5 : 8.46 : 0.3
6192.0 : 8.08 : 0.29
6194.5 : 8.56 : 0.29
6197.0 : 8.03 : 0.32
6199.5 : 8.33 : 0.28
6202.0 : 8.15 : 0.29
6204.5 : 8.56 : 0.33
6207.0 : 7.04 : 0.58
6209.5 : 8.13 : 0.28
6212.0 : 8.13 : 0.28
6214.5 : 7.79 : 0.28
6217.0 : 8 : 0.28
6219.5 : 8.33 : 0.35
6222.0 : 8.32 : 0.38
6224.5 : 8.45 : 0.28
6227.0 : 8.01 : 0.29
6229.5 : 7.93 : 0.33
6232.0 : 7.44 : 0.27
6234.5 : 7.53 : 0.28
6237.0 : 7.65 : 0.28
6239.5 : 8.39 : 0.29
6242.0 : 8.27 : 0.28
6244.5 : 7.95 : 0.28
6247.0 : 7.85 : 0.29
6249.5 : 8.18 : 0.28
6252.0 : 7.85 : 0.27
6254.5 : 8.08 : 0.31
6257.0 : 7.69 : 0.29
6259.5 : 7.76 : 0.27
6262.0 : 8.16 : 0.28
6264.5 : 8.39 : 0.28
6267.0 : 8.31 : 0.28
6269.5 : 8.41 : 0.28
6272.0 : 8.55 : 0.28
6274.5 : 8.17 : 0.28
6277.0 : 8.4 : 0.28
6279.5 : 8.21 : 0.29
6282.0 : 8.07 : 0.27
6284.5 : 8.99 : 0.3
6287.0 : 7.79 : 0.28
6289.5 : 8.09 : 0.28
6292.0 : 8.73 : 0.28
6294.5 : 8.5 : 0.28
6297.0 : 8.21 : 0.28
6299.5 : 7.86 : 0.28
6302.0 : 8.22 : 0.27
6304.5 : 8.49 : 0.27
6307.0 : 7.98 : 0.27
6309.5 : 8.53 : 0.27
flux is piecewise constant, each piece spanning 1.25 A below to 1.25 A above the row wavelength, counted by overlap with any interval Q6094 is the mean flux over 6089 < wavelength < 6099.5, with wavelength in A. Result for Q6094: 8.49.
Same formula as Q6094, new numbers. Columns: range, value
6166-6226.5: 8.2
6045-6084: 8.92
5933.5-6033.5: 8.5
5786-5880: 8.83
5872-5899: 7.92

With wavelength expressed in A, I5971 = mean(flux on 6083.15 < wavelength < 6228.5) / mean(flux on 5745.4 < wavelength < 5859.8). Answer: 0.95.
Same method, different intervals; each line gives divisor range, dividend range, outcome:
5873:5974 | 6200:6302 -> 0.98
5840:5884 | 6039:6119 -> 1.01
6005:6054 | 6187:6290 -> 0.94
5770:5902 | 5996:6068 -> 1.01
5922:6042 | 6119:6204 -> 0.98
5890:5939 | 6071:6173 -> 1.06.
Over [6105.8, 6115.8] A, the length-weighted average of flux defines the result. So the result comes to 8.73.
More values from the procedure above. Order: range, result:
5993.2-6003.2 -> 8.7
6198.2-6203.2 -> 8.24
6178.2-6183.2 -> 8.62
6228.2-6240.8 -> 7.79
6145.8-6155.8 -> 8.58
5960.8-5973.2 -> 8.74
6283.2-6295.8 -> 8.42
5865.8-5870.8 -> 8.38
